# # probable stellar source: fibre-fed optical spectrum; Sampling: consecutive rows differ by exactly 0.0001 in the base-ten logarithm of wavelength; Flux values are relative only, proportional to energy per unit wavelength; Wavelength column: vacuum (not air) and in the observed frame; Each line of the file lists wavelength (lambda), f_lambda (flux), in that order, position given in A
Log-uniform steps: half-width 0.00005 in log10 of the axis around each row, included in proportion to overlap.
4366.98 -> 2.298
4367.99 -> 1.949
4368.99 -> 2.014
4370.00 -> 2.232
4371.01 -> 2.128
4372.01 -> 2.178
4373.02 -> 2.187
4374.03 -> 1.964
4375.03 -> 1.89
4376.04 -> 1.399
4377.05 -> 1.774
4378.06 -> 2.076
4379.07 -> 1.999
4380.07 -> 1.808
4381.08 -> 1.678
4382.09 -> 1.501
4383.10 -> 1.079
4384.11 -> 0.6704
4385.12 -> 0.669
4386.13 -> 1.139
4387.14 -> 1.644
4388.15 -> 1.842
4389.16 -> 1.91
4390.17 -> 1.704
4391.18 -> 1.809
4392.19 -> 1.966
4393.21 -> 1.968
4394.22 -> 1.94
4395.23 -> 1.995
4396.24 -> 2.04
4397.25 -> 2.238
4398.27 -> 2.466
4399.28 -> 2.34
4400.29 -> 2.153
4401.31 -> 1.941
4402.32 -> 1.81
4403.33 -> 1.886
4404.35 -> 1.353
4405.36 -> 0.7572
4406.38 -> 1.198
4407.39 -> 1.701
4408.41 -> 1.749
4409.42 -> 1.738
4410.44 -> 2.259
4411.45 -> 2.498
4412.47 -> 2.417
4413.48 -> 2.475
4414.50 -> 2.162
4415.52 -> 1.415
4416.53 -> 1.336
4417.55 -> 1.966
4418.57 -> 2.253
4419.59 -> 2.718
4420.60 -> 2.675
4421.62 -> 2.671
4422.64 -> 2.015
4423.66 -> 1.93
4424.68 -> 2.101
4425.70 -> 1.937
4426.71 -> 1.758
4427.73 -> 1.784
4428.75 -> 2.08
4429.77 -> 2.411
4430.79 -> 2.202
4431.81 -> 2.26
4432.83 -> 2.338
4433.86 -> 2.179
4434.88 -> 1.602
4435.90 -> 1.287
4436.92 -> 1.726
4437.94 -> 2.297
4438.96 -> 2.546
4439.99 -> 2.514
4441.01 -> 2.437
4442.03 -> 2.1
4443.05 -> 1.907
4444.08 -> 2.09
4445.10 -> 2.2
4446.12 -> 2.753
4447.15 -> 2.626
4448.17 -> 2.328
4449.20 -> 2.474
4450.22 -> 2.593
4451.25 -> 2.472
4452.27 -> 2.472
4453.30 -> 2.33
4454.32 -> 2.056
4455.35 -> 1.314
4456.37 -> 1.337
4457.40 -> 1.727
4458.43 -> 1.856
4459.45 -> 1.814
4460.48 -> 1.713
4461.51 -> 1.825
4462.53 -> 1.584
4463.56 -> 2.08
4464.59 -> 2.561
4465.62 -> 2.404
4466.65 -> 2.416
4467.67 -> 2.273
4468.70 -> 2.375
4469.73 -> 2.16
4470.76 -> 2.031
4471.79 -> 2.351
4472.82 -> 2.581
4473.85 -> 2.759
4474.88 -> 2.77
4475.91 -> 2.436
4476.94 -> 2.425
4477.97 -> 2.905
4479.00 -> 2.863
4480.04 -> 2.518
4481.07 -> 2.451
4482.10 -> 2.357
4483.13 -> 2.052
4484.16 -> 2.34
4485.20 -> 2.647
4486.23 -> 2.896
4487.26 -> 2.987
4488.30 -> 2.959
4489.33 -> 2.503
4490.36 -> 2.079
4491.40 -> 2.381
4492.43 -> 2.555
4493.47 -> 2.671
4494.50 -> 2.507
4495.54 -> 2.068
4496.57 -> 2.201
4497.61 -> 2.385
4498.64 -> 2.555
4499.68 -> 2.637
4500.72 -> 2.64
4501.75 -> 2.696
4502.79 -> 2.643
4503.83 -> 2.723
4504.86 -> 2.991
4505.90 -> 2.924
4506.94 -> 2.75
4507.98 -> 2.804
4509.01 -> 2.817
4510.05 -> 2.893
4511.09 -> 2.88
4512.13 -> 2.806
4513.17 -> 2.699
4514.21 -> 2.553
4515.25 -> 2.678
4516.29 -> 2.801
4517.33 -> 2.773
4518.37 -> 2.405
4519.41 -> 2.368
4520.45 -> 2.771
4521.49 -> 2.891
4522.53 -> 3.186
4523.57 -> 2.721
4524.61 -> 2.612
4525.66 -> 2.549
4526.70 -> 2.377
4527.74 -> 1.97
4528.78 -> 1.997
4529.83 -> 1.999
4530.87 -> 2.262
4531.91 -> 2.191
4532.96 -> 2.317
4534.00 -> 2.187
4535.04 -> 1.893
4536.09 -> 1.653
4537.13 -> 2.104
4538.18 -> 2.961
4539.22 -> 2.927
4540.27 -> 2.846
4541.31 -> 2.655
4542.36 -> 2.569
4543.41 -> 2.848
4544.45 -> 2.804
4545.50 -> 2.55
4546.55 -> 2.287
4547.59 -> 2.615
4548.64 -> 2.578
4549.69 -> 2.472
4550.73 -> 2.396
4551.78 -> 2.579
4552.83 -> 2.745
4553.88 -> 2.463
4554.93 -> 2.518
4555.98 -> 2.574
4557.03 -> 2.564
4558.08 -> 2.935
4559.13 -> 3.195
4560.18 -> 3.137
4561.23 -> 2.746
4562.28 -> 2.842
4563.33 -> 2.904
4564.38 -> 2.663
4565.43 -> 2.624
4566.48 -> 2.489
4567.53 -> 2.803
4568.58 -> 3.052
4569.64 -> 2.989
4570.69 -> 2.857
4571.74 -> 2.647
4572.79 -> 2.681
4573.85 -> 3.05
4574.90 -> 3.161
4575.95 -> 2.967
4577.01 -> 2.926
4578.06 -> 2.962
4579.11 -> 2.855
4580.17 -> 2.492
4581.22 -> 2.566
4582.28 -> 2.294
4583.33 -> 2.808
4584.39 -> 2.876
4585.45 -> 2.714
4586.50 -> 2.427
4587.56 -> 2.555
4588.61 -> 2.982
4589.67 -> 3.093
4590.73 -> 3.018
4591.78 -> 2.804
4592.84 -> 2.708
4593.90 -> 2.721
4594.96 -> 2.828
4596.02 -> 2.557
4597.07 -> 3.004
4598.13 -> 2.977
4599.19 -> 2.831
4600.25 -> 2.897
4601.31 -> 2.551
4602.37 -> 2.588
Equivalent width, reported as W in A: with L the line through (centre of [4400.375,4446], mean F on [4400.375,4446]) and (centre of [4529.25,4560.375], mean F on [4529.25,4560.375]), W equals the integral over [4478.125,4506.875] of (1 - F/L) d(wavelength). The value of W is -3.3 A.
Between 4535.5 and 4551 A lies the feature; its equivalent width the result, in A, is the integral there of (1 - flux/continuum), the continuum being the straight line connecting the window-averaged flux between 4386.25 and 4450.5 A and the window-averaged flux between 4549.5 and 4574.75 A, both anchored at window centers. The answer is 0.7 A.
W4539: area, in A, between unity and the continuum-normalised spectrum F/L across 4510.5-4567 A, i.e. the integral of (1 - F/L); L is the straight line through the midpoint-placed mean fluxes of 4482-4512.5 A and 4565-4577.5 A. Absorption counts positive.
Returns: 3.5 A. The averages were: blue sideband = 2.61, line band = 2.58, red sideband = 2.86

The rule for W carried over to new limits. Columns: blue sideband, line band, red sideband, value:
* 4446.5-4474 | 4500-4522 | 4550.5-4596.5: -2.7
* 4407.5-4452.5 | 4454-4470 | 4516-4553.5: 2.2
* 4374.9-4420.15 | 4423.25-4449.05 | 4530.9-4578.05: -1.6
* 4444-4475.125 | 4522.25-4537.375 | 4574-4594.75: 1.6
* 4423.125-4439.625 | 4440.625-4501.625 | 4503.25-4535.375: -1.6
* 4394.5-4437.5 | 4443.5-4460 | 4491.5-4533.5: 0.4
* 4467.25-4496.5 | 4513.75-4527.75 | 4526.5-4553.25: -1.2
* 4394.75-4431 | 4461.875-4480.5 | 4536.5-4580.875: -0.9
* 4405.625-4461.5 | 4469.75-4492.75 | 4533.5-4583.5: -2.2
